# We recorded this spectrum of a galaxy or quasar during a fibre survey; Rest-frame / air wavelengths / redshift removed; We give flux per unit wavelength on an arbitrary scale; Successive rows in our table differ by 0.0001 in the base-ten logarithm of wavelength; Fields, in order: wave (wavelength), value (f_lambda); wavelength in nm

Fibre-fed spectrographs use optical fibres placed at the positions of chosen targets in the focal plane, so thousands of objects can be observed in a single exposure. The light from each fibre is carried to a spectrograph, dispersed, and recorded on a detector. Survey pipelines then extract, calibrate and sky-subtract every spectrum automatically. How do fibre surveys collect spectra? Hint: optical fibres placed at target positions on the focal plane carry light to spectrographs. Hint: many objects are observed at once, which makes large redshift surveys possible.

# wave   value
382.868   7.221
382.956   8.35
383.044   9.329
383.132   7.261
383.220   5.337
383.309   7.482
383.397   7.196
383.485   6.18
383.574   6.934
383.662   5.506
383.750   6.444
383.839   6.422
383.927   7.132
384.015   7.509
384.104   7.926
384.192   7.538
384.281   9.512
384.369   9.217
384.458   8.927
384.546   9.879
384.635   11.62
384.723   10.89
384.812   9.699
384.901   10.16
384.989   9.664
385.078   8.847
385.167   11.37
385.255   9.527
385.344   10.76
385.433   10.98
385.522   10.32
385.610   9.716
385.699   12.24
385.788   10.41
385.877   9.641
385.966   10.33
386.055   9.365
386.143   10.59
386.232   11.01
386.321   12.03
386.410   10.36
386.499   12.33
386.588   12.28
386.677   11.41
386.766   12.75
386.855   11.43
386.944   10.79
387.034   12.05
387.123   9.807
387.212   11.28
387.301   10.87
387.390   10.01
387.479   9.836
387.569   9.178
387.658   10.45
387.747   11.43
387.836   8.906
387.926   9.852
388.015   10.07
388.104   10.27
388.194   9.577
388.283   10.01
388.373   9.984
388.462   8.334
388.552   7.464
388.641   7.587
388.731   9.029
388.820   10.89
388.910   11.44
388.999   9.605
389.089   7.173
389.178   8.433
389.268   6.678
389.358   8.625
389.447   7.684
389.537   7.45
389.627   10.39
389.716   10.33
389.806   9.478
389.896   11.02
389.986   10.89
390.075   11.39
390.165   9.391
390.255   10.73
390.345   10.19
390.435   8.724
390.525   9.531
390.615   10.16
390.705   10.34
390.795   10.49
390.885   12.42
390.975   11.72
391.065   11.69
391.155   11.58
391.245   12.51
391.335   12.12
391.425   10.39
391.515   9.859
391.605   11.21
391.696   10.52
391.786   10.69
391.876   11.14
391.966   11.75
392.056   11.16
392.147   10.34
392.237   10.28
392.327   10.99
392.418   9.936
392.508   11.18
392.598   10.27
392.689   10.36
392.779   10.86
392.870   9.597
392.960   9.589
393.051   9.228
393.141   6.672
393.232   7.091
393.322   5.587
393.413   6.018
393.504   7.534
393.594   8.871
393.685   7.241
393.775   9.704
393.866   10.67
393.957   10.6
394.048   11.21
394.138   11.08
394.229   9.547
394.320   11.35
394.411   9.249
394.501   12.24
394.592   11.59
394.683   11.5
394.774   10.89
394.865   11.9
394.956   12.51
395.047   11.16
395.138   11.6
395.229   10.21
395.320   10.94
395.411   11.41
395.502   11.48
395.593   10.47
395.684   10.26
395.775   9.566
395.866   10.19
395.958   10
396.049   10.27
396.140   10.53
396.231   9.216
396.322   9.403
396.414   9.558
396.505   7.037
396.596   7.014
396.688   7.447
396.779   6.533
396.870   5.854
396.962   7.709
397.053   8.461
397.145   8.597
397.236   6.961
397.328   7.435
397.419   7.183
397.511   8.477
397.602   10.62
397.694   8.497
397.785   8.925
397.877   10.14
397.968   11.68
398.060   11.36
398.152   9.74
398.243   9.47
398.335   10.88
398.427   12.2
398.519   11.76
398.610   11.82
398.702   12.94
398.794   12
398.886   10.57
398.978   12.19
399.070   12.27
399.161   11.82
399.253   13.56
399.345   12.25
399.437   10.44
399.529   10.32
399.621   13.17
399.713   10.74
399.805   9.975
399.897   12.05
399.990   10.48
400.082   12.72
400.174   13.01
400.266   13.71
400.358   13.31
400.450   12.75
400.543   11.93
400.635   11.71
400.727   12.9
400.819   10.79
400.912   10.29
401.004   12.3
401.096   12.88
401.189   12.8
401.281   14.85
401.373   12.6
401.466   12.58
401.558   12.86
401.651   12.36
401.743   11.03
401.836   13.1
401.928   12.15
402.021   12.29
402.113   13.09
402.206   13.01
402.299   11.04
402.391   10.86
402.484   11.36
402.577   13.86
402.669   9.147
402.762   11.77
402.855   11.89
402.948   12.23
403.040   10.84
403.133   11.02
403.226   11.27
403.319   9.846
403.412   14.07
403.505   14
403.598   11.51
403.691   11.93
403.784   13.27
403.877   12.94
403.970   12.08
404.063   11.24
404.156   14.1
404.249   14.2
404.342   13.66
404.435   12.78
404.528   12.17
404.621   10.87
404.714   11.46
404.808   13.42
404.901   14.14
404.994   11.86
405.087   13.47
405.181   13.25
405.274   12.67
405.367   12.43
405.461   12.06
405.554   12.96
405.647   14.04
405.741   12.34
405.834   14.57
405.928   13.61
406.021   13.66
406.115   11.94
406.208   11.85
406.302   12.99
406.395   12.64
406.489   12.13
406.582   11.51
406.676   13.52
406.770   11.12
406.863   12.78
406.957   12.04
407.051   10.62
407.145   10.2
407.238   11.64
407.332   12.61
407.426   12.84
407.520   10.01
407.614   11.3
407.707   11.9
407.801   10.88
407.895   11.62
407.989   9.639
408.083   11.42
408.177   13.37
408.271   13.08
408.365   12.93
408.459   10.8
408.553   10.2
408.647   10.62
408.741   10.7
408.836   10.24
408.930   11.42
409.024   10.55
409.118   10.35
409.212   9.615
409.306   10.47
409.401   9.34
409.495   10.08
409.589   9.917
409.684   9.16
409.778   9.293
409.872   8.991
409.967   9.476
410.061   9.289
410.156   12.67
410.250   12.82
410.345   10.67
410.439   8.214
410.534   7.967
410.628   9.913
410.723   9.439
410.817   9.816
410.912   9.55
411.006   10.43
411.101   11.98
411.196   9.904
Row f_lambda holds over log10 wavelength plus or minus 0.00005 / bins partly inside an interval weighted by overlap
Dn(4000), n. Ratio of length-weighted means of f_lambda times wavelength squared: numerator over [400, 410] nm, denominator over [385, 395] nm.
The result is 1.27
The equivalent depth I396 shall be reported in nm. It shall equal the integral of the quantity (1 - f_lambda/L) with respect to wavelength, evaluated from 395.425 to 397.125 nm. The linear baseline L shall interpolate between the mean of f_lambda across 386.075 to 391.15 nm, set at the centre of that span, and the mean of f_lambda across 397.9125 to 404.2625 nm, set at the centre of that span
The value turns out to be 0.35 nm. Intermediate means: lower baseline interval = 10.1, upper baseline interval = 12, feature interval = 8.98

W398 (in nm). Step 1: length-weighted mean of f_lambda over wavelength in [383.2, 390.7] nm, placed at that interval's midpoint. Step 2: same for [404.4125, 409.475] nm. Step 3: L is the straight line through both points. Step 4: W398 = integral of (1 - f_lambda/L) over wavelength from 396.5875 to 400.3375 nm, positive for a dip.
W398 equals 0.19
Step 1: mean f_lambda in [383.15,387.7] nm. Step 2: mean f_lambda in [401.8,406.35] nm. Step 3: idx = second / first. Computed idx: 1.29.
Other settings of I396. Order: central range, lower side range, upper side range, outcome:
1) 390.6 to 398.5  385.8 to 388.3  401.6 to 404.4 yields 0.99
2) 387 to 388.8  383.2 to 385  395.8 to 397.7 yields -0.34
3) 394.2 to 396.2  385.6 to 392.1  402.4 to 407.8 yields 0.04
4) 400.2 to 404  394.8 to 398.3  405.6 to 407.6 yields -0.41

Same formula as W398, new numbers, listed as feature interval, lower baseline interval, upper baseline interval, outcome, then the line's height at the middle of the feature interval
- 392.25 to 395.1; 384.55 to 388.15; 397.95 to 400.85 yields 0.35 nm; 11.3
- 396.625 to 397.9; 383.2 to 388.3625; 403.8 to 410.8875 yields 0.32 nm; 10.7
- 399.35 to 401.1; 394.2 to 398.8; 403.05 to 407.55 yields -0.14 nm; 11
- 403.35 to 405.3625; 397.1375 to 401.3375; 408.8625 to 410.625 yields -0.40 nm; 10.7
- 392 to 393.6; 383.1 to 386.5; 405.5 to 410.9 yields 0.10 nm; 9.86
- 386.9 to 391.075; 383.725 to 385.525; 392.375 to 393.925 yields -0.37 nm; 9.05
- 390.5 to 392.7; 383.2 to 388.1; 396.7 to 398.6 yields -0.35 nm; 9.44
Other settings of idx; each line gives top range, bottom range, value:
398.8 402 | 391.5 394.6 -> 1.23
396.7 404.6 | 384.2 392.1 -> 1.11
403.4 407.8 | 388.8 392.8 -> 1.21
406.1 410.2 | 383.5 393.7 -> 1.13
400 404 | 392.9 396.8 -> 1.26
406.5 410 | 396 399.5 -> 1.12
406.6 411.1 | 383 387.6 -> 1.12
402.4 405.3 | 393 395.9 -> 1.23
